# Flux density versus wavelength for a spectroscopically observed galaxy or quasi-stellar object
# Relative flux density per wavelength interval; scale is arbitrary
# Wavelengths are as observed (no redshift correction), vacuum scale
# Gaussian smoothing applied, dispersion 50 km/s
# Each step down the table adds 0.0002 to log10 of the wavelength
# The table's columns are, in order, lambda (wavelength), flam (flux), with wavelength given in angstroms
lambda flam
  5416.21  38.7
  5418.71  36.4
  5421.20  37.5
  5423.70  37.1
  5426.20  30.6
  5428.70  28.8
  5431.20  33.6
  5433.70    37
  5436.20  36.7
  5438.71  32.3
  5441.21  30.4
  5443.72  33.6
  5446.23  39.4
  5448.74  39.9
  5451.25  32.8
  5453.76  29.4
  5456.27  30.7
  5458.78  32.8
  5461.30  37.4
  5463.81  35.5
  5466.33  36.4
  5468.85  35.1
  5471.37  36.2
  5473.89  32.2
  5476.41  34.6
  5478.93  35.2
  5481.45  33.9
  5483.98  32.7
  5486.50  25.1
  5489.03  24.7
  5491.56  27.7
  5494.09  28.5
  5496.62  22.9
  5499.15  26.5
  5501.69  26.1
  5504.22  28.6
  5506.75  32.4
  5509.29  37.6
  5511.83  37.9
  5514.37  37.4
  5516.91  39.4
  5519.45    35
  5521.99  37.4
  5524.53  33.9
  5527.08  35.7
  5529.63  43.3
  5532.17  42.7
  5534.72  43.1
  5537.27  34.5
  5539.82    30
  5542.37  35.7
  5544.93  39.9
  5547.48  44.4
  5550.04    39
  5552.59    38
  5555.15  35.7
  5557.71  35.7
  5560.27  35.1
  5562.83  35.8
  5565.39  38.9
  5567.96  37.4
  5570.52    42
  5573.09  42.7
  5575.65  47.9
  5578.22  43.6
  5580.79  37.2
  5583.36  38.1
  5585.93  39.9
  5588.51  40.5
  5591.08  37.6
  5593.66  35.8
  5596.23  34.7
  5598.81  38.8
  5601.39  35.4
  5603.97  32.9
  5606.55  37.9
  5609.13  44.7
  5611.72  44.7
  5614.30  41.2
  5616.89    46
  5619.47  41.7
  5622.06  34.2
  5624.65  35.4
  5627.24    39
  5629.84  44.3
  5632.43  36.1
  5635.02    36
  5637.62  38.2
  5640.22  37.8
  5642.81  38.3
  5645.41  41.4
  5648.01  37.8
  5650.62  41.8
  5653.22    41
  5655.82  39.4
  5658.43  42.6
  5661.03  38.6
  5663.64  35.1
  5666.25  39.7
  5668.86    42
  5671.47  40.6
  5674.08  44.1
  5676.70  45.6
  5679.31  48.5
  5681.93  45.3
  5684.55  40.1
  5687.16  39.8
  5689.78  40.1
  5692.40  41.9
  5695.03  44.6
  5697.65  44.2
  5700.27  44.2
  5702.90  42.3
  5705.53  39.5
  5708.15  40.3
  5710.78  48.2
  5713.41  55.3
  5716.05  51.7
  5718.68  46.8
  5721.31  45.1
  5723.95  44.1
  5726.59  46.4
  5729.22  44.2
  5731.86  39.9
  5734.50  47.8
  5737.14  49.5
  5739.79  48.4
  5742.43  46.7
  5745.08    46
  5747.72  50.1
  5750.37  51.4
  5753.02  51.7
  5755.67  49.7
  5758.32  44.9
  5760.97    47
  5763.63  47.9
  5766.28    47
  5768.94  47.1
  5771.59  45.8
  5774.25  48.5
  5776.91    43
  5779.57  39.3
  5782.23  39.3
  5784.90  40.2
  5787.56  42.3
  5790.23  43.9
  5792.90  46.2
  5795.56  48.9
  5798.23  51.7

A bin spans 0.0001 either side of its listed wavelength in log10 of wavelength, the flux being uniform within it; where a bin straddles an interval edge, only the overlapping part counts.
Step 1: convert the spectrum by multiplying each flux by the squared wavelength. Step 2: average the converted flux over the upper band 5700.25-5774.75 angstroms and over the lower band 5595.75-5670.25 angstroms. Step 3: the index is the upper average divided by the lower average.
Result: 1.24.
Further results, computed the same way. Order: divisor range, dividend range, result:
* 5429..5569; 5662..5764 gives 1.41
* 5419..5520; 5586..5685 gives 1.28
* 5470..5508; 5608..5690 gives 1.44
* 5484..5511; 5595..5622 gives 1.45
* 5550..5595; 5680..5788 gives 1.23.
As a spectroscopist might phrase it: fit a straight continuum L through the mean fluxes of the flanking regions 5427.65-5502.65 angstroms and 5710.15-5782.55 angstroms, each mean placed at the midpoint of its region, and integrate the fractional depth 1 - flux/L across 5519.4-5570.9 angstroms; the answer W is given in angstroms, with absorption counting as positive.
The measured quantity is -1.8 angstroms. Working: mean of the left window 32.3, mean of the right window 47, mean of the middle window 37.8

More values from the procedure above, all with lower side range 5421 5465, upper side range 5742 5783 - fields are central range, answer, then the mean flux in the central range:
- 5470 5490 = 2.03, 32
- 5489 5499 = 2.76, 26.2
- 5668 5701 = 0.35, 43.2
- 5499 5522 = 1.75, 34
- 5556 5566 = 0.67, 36.2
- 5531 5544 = 0.20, 37.2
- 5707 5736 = -0.86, 46.4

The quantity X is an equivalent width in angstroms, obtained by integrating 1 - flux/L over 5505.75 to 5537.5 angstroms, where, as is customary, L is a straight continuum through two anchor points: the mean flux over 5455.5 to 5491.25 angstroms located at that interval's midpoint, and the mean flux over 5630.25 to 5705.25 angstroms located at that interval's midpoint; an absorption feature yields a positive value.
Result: -2.7 angstroms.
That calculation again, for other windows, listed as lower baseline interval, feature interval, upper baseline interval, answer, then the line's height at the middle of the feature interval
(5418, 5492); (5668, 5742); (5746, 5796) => -2.3 angstroms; 43.4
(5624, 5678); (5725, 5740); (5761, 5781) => -0.7 angstroms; 43.7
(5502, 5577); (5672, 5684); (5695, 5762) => -0.3 angstroms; 44.2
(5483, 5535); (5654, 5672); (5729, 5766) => 1.2 angstroms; 42.5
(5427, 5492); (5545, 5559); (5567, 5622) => -0.3 angstroms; 37.8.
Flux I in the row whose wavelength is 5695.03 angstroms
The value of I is 44.6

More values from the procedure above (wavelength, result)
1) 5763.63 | 47.9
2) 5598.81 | 38.8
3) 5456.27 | 30.7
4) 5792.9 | 46.2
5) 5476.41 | 34.6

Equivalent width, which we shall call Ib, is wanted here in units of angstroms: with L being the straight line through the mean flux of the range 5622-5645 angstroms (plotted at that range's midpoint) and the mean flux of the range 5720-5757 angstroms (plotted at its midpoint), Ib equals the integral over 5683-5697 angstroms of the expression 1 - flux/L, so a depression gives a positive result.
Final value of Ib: 0.5 angstroms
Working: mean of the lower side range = 38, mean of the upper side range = 47.2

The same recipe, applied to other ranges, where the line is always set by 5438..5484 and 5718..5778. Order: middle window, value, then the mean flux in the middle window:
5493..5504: 2.98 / 26.2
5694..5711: 0.73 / 43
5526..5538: -0.88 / 40.2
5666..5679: 0.16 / 43.1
